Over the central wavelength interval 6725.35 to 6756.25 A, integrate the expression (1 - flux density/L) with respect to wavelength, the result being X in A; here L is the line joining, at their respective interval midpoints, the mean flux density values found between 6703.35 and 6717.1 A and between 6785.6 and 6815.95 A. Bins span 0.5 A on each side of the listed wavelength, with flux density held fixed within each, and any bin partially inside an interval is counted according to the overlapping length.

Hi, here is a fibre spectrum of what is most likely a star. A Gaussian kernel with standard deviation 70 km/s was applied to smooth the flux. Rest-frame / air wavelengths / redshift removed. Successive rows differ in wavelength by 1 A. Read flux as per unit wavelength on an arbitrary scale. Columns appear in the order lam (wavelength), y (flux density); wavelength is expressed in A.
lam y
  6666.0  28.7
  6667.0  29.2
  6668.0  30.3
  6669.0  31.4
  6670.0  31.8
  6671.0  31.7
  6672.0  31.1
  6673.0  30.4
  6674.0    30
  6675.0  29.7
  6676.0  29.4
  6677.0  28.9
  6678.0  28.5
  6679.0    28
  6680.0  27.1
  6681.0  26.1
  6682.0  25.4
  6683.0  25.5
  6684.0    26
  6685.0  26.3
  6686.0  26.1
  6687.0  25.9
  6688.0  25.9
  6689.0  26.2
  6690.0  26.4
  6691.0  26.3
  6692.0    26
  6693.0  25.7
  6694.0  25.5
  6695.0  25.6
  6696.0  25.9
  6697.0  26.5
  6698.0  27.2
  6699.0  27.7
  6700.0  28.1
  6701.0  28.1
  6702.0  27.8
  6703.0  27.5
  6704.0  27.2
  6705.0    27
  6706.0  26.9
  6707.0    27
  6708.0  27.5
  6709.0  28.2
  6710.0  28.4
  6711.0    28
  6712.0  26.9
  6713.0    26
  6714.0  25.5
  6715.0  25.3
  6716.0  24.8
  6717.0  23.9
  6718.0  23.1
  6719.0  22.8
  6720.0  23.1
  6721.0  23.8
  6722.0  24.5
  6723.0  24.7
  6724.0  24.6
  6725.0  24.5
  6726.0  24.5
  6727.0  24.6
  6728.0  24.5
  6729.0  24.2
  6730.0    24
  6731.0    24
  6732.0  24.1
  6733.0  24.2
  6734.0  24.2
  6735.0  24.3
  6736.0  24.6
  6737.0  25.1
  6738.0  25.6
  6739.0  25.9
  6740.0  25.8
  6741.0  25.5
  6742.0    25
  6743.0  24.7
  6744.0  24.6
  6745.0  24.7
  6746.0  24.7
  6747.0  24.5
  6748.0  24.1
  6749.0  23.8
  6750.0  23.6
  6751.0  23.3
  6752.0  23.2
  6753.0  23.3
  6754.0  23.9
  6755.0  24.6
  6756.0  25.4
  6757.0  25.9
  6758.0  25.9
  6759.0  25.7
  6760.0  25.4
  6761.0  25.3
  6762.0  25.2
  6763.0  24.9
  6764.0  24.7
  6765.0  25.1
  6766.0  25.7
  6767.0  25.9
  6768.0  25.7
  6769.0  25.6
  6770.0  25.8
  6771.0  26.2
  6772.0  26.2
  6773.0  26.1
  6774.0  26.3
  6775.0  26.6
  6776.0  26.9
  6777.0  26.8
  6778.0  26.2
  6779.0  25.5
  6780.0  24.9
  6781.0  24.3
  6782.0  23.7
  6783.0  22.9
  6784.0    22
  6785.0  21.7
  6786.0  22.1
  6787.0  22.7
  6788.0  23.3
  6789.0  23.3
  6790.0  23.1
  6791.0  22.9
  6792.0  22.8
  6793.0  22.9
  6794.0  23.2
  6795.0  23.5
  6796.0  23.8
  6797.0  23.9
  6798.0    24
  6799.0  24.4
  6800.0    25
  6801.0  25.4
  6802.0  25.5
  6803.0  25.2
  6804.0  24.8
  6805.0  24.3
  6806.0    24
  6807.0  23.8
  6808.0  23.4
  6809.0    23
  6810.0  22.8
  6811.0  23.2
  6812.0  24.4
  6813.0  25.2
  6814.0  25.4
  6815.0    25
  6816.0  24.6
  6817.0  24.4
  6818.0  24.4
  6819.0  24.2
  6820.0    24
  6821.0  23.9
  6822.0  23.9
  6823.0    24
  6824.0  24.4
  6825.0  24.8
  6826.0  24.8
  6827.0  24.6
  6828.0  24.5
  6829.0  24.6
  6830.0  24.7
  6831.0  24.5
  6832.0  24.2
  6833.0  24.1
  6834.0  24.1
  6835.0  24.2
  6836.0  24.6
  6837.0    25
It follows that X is 1.6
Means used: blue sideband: 26.7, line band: 24.5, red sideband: 23.9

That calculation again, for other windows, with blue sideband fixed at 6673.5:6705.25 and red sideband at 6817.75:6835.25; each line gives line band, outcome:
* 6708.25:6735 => 1.51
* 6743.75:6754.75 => 0.79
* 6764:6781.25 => -0.33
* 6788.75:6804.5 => 0.58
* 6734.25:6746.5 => 0.46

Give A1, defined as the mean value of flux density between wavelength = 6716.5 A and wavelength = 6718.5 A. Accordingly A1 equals 23.5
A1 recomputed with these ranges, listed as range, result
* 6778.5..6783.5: 24.3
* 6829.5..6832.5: 24.5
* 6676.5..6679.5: 28.5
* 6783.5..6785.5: 21.9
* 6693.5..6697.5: 25.9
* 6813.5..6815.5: 25.2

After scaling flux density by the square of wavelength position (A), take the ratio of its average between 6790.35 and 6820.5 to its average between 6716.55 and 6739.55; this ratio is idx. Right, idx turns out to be 1.02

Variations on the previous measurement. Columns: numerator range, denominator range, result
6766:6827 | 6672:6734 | 0.96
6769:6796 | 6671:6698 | 0.92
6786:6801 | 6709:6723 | 0.96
